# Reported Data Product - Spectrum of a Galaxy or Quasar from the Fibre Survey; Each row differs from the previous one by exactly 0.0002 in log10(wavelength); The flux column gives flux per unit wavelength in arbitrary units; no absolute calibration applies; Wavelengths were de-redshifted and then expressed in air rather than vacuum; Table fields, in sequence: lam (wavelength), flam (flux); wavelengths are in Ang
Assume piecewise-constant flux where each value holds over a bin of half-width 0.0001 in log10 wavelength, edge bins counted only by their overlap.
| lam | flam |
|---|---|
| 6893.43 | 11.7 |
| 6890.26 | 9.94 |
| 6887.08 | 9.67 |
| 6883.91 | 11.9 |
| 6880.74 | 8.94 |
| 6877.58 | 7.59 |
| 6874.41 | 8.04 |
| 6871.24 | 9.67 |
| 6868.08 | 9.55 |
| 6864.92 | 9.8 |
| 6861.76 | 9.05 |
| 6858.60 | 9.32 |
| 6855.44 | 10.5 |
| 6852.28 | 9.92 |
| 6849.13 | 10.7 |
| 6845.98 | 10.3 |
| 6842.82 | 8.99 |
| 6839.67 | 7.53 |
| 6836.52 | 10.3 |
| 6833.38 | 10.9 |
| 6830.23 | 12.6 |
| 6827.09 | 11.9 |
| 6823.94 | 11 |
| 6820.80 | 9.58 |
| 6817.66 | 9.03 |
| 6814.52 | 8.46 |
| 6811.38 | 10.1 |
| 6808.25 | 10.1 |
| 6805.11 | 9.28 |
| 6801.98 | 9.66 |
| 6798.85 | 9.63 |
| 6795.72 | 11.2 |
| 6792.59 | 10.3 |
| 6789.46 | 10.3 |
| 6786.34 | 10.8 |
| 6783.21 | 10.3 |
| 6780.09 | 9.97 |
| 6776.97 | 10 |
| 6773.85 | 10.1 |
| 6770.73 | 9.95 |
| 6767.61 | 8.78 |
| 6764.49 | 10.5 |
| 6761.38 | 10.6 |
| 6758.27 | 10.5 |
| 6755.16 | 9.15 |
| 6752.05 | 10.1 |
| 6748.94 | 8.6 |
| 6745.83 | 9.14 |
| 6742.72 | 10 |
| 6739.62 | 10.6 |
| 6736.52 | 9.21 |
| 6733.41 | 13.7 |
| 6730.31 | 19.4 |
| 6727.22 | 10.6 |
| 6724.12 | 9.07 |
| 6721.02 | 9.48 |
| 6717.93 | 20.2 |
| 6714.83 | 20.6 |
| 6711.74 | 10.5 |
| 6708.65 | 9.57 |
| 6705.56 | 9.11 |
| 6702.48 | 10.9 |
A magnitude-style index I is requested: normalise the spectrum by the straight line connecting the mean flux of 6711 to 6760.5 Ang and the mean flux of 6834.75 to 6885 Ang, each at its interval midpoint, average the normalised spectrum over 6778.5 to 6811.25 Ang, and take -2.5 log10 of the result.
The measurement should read 0.06 mag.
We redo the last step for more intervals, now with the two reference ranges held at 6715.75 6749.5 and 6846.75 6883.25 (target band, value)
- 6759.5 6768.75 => 0.14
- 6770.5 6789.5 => 0.09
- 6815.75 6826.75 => 0.03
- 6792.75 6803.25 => 0.06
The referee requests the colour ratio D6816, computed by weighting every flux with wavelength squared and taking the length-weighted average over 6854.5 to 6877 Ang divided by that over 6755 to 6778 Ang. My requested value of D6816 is 0.96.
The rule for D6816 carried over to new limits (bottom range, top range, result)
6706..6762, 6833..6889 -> 0.85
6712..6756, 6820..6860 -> 0.88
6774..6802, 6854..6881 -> 0.91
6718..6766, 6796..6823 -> 0.89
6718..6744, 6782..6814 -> 0.86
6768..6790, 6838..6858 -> 0.97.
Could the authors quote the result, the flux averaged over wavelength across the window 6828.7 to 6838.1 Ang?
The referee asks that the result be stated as 11.3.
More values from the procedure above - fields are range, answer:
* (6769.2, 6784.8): 10.1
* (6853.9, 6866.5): 9.66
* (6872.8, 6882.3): 8.19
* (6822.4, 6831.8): 11.8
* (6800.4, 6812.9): 9.79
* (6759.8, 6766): 10.6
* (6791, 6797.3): 10.7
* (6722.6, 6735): 13.2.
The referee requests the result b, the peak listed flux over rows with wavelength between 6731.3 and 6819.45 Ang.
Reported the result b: 13.7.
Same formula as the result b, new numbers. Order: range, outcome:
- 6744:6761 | 10.5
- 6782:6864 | 12.6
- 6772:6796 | 11.2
